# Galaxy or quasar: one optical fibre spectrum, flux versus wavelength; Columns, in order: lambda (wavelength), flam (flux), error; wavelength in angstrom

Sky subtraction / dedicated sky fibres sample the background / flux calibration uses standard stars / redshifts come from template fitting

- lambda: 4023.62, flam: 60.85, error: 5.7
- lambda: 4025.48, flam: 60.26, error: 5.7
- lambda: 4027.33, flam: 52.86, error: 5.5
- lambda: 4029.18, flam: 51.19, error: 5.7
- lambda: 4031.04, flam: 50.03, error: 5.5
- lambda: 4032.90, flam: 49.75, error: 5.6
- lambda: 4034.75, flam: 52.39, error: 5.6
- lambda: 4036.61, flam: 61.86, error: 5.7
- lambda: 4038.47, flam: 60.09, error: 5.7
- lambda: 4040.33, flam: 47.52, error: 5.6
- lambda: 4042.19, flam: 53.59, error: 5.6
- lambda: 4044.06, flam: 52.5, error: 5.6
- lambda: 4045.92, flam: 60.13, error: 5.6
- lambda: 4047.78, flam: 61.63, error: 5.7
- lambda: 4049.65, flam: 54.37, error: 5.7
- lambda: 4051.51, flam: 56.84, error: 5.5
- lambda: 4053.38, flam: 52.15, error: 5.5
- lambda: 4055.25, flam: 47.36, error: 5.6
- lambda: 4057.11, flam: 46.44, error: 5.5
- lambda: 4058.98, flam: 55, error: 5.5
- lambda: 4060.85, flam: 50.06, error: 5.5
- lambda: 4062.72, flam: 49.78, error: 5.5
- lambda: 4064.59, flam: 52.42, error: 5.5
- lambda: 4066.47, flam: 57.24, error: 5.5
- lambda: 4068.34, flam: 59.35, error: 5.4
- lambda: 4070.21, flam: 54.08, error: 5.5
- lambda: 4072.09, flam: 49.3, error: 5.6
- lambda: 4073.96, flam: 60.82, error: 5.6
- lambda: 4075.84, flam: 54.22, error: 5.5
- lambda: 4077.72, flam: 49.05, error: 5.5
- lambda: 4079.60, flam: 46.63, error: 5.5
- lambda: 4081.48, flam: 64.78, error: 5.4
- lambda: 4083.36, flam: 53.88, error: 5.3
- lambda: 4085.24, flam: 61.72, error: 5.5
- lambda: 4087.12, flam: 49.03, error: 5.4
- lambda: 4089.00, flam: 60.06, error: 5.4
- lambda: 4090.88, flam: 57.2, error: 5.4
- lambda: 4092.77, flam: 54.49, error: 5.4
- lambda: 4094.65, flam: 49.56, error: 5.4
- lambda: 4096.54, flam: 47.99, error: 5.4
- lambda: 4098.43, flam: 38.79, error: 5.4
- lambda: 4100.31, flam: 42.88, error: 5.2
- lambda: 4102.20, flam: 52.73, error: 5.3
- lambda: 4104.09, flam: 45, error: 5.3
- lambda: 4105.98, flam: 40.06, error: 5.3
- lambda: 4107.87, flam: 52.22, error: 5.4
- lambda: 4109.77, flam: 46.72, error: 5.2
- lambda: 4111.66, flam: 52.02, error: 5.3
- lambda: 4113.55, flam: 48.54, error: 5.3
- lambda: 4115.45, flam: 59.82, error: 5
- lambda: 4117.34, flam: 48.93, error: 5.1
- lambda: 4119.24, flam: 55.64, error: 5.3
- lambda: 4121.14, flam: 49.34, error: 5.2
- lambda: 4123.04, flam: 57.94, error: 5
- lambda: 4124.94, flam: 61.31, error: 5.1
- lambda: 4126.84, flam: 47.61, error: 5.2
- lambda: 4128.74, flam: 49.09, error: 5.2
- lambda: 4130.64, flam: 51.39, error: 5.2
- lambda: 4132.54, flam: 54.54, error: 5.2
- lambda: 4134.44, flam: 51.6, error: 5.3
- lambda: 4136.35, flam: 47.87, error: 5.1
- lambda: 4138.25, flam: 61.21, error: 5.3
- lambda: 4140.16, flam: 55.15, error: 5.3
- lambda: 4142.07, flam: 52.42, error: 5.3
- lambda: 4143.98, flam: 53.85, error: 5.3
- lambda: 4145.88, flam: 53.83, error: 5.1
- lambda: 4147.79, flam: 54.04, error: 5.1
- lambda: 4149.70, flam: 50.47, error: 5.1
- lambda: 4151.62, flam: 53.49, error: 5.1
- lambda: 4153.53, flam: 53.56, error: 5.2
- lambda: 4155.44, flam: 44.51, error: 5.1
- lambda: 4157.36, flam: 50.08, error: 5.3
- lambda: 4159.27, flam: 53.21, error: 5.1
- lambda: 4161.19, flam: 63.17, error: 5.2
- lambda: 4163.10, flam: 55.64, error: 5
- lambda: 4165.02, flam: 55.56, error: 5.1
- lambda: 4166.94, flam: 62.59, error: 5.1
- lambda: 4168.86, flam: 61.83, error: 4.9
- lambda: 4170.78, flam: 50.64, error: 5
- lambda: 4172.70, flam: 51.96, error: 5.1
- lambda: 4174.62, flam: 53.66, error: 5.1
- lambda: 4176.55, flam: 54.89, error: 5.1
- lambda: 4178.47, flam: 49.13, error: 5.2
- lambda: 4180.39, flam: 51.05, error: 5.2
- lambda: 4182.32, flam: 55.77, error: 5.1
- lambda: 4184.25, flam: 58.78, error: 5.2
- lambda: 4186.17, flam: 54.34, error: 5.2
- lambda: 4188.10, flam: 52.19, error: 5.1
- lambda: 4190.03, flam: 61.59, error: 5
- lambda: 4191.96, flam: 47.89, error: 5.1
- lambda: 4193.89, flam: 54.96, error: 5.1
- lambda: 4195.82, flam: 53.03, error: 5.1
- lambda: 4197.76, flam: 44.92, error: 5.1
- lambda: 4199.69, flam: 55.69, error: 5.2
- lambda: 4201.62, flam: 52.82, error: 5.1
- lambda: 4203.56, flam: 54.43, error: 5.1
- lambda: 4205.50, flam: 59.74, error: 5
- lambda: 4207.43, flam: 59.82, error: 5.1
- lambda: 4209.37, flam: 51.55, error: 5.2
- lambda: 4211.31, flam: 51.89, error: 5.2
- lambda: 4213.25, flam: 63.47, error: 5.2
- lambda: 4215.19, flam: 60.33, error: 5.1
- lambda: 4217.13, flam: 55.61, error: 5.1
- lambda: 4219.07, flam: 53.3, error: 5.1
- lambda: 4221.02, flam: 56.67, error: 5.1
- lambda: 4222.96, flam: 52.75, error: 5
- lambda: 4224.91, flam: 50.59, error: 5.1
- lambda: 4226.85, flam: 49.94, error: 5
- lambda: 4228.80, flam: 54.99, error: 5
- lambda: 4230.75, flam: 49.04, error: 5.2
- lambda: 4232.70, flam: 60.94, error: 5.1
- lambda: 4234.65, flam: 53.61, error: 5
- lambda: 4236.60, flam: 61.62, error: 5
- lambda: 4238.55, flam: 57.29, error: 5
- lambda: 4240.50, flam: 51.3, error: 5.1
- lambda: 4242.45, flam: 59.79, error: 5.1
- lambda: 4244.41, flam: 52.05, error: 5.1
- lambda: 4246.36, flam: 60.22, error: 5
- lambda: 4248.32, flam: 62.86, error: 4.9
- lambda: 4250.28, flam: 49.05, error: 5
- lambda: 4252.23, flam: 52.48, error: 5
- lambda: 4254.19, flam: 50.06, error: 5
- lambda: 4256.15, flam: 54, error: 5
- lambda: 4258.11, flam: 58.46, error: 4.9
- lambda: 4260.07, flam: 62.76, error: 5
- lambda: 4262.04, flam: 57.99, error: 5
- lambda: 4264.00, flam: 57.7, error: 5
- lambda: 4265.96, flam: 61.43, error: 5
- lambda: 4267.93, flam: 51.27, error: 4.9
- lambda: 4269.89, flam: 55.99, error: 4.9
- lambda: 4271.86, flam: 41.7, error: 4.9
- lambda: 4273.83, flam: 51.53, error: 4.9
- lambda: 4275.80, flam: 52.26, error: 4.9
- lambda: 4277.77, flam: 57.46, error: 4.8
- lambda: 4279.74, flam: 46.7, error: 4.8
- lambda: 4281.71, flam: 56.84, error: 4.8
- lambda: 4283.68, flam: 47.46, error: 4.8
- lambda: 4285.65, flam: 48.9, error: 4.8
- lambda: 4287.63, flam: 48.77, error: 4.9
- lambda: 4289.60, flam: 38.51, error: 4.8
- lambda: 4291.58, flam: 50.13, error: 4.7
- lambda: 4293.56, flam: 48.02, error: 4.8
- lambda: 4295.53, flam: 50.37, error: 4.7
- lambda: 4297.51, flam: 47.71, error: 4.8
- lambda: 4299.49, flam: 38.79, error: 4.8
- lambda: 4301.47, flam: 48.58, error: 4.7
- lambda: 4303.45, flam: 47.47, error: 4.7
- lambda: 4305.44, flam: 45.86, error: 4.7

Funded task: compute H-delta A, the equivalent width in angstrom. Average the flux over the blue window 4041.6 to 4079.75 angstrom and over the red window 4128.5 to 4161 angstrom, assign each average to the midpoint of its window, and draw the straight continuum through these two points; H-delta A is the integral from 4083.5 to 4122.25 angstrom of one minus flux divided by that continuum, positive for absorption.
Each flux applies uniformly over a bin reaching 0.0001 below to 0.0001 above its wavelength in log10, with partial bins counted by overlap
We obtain 1.8 angstrom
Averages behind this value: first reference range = 53.6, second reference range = 52.7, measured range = 50.7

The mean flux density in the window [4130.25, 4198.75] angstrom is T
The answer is 53.8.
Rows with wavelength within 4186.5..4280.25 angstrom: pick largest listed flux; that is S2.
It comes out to 63.47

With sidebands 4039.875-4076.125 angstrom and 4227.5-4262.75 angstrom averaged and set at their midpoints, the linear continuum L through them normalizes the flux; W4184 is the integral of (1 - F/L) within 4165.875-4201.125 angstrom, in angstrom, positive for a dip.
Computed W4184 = 0.7 angstrom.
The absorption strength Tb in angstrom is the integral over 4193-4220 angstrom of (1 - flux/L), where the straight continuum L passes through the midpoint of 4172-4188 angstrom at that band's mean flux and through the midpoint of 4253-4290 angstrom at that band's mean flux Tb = -0.9 angstrom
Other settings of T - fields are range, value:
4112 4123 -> 52.9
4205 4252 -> 55.7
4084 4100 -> 52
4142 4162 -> 52.9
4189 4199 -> 52.6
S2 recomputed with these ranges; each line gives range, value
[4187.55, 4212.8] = 61.59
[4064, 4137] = 64.78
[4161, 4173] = 63.17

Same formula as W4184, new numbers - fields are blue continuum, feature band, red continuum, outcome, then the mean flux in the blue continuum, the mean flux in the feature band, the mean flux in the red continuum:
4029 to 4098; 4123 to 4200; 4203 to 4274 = 1.3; 53.8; 53.8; 55.4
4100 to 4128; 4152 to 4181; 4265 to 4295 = -1.9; 50.9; 54.1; 50.5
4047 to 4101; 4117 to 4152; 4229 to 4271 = 0.6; 53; 53.2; 56.1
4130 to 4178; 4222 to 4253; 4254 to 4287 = -0.7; 54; 54.9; 53.7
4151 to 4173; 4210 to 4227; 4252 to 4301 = -0.6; 54.8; 55.1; 51.4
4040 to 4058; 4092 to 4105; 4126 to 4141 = 1.4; 53.5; 47.3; 52.3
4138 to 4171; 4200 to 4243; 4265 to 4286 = -1.8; 54.7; 55.5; 52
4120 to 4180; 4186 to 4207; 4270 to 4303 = -0.8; 53.7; 53.9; 48.5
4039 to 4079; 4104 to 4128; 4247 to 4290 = 0.9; 53.5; 51.4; 53.2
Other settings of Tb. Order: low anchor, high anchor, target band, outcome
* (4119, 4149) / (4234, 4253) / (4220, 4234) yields 0.54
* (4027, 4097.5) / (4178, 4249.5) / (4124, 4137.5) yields 0.59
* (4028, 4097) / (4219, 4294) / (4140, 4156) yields 0.40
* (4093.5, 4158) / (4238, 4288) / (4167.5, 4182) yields -0.43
